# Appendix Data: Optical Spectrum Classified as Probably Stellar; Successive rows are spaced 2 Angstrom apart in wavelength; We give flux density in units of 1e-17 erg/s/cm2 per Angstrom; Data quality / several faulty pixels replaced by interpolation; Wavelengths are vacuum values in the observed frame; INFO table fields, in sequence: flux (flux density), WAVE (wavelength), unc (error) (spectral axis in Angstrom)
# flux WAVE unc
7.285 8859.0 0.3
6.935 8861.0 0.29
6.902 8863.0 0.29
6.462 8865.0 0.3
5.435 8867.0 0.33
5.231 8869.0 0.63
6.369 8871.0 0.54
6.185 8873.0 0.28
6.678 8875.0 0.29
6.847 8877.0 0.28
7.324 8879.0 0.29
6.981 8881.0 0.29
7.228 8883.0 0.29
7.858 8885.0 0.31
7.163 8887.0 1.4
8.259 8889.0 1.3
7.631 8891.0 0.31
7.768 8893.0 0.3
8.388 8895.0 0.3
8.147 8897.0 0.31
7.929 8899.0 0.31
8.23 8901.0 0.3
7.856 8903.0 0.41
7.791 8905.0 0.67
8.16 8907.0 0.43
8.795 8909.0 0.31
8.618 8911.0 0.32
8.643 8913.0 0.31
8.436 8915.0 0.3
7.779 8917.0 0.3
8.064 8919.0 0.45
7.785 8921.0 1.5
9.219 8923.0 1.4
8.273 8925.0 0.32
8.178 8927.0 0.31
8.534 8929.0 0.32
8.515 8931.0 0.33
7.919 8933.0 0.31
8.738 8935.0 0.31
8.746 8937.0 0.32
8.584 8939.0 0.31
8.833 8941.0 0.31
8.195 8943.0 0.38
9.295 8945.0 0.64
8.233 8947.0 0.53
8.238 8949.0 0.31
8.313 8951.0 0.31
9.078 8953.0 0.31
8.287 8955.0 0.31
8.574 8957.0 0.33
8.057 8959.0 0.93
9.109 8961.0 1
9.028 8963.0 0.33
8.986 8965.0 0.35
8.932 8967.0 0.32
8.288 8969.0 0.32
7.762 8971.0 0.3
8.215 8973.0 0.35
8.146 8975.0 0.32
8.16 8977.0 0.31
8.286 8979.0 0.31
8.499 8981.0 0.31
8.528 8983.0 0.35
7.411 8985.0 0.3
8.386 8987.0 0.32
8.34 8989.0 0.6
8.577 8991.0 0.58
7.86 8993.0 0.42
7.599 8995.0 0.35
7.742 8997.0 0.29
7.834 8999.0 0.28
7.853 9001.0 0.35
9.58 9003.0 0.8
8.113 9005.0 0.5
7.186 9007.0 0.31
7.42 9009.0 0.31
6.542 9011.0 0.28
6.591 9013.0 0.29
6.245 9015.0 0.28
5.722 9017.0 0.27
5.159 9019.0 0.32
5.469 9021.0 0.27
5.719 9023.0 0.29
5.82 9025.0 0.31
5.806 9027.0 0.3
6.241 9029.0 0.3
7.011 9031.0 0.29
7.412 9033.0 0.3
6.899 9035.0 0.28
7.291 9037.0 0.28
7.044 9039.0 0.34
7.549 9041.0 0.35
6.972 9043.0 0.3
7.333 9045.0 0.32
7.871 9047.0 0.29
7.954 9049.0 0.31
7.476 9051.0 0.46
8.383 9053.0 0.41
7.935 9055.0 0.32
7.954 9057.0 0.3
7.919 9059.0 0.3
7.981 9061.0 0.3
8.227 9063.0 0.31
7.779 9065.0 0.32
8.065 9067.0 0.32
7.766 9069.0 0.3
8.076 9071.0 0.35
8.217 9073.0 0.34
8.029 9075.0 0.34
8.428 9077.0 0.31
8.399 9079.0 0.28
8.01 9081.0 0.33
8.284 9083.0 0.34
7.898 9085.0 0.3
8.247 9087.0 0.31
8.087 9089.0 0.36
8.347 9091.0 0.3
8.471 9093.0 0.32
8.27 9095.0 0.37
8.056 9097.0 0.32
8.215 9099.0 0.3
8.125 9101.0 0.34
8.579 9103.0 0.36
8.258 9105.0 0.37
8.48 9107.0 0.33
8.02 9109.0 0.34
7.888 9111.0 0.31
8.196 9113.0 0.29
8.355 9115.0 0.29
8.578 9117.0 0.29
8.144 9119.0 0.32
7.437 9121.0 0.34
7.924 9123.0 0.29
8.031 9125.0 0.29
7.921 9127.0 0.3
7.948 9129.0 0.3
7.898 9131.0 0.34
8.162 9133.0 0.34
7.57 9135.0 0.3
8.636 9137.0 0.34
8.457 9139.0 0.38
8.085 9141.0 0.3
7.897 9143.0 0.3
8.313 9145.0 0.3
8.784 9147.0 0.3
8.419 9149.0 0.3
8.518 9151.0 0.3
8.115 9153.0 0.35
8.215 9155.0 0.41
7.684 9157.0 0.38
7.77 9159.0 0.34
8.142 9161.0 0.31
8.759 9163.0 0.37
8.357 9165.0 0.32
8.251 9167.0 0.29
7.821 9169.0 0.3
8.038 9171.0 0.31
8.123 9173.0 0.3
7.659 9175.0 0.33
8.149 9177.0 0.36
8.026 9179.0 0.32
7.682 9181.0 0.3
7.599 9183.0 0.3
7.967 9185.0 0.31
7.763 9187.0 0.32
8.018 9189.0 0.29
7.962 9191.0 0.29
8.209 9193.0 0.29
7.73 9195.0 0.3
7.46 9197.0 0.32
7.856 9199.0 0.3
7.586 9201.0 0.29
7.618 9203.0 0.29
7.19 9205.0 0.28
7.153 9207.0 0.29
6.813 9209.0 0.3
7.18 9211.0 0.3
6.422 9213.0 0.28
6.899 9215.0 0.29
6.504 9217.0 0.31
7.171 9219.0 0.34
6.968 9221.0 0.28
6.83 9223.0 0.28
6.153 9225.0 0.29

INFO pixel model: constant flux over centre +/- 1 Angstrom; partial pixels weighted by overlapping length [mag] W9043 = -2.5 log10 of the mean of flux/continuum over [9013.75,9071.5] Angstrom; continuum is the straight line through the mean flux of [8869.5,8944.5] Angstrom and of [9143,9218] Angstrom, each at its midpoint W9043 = 0.11 mag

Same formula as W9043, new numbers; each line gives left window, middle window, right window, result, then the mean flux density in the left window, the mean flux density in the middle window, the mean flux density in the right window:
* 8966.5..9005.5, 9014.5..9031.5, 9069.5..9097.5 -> 0.36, 8.2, 5.87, 8.2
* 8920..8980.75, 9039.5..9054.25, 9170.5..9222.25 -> 0.07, 8.48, 7.63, 7.52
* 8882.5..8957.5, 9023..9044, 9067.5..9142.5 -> 0.21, 8.28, 6.75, 8.15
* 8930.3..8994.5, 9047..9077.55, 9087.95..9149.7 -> 0.04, 8.43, 8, 8.18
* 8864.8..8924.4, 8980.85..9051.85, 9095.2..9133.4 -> 0.09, 7.59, 7.24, 8.12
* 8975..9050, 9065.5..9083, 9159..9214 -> -0.09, 7.31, 8.12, 7.76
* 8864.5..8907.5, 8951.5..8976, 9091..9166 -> -0.13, 7.27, 8.53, 8.18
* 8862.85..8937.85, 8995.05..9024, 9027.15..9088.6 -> 0.11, 7.72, 6.96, 7.73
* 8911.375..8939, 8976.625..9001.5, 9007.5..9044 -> -0.13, 8.38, 8.09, 6.5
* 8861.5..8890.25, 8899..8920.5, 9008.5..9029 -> -0.24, 6.79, 8.21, 6.03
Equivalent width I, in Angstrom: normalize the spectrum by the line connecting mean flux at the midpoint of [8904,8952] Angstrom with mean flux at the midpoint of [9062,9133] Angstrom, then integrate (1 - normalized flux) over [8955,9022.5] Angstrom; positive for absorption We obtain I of 4.06 Angstrom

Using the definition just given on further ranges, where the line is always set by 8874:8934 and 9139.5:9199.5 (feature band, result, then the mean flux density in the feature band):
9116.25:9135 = 0.15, 7.97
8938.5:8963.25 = -1.89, 8.59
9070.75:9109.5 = -0.99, 8.23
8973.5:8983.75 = -0.41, 8.31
